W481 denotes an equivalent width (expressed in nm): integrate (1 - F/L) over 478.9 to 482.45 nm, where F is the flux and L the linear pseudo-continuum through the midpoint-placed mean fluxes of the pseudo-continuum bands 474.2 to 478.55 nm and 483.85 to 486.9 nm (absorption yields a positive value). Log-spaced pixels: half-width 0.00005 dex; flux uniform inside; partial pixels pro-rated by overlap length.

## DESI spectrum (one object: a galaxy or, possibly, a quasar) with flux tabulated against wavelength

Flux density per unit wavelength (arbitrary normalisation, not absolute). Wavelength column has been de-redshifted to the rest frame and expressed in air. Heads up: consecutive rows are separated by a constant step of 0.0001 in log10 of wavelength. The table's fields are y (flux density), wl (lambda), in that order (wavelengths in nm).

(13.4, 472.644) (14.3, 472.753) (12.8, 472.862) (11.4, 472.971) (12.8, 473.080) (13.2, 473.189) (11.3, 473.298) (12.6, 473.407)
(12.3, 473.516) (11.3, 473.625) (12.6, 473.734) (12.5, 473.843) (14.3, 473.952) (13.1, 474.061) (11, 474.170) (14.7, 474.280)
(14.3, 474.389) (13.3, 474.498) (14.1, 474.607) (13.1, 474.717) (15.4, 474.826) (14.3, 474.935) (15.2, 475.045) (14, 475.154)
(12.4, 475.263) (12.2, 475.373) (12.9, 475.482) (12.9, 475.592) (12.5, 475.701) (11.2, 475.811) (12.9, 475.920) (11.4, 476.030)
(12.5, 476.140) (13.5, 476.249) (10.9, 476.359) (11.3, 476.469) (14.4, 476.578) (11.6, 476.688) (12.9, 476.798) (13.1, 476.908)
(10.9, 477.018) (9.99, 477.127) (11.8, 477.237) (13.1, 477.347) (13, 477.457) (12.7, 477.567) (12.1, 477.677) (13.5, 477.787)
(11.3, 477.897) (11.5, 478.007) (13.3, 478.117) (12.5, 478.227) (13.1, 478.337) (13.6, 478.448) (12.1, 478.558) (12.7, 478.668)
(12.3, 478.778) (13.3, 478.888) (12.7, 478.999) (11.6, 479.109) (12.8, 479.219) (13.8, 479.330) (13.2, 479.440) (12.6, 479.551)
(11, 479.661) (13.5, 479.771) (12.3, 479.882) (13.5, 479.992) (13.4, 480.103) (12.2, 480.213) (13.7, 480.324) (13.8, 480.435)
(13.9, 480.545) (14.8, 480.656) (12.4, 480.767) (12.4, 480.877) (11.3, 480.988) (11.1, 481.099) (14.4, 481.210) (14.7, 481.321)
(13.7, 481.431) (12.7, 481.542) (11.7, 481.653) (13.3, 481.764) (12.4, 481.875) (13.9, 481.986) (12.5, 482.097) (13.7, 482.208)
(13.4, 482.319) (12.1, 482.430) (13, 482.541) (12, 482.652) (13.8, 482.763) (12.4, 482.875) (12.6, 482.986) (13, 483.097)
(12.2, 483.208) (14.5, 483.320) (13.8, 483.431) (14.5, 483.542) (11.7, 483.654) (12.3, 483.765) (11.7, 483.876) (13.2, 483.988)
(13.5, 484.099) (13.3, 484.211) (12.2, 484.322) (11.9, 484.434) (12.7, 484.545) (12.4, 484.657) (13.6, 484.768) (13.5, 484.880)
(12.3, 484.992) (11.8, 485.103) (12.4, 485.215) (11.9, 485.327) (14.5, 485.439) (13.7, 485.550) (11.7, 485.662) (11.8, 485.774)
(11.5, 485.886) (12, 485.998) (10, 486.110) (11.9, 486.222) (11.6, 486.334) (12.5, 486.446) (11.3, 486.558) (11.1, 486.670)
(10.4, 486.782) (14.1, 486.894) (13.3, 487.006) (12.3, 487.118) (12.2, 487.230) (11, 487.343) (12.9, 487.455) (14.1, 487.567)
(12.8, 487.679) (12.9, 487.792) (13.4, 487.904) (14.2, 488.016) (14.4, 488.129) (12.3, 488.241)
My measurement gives -0.12 nm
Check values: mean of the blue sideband 12.8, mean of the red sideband 12.3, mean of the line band 13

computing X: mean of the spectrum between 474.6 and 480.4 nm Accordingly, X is 12.7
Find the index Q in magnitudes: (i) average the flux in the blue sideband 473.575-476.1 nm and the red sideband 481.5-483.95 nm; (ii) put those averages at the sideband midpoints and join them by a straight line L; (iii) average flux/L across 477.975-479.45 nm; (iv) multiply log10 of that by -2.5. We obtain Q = 0.02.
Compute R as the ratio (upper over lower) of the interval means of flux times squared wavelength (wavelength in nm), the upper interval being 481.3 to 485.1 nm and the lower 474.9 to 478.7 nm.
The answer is 1.06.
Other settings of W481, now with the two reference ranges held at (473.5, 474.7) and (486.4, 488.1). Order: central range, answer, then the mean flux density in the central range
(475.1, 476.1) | 0.04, 12.5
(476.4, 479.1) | 0.11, 12.4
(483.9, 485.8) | -0.01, 12.7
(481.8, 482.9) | -0.01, 12.9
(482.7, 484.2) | -0.03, 13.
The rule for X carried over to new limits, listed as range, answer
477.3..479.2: 12.6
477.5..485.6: 12.9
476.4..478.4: 12.3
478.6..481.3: 12.9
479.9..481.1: 13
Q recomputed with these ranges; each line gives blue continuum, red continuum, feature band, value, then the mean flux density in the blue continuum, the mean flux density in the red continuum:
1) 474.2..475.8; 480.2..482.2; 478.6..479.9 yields 0.05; 13.6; 13.1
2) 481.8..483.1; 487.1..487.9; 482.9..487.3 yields 0.03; 12.9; 12.7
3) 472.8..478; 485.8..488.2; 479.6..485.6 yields -0.04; 12.7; 12.4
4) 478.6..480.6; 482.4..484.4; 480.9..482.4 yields -0.01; 12.9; 12.9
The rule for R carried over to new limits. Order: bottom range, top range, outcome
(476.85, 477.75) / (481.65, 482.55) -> 1.09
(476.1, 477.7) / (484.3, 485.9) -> 1.06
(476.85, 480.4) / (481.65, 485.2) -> 1.04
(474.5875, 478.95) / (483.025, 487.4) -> 1.02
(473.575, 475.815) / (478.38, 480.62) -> 0.99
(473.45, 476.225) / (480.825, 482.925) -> 1.01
